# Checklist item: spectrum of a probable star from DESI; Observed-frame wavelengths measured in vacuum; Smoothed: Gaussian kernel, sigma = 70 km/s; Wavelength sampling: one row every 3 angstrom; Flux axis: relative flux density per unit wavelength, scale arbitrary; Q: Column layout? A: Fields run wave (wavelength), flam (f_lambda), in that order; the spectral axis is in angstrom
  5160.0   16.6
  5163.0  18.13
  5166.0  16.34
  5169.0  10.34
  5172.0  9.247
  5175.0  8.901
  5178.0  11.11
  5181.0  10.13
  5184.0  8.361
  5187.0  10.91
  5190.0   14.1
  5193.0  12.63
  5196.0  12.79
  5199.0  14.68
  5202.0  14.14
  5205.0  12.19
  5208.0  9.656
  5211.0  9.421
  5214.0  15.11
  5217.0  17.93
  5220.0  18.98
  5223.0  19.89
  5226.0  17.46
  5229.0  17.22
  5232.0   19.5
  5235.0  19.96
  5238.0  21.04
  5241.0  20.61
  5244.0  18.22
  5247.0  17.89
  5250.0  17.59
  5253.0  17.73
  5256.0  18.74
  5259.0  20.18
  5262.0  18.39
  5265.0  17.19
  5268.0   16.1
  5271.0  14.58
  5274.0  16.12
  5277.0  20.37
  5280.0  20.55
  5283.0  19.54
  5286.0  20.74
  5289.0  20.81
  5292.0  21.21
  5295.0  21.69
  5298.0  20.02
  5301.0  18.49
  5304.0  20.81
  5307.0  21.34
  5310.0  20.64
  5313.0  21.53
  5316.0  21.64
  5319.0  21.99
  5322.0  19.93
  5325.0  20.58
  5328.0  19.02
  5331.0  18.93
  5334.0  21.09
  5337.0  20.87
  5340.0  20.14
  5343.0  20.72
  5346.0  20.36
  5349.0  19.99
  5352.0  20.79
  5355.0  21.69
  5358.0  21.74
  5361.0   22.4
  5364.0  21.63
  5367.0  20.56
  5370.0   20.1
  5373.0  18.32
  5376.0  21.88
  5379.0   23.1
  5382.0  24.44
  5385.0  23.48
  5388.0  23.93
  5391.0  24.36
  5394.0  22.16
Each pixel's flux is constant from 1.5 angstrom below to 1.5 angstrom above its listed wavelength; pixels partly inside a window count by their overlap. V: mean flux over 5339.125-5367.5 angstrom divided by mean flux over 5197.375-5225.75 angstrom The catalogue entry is 1.42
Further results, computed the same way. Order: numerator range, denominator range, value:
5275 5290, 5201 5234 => 1.29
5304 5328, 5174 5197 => 1.88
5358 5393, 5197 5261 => 1.30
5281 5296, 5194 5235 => 1.34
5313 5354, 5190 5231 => 1.39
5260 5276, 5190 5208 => 1.28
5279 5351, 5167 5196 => 1.89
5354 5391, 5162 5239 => 1.56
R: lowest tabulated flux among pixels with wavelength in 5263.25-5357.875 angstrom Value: 14.58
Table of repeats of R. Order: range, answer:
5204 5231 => 9.421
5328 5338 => 18.93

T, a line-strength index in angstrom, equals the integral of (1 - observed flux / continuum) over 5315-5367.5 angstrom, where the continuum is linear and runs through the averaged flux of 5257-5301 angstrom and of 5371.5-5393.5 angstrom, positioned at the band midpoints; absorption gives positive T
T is 1.3 angstrom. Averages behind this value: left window 19.1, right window 22.8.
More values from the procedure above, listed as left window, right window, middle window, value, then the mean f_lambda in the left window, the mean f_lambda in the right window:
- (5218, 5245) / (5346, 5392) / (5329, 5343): 0.61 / 19.2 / 21.8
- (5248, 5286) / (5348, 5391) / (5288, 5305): -1.11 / 18.2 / 21.8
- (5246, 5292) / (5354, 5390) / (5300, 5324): -1.04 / 18.5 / 22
